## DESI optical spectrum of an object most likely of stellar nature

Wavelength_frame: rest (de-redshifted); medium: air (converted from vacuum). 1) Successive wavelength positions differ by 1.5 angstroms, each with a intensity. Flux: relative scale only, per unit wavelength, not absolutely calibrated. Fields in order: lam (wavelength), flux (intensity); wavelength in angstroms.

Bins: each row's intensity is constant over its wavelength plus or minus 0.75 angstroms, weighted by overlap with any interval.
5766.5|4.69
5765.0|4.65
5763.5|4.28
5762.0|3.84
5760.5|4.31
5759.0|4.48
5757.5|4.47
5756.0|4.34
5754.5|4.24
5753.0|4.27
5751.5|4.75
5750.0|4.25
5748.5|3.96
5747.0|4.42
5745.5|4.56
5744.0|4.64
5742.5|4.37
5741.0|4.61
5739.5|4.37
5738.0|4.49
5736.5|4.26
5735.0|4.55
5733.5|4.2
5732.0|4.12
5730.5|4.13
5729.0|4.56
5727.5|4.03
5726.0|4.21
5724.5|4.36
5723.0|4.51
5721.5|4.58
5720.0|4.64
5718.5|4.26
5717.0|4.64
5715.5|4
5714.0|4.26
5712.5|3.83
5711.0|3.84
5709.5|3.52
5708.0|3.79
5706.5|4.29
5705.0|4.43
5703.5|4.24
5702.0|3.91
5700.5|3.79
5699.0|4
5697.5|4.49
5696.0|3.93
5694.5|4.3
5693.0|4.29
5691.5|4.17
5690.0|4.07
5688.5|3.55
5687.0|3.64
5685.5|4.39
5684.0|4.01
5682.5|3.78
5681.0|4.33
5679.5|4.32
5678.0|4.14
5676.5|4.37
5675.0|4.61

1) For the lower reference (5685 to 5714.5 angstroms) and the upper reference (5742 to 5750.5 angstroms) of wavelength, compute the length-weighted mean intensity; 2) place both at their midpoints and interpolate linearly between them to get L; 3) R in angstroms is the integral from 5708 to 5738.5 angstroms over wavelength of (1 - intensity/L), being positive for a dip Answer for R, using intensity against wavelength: -0.2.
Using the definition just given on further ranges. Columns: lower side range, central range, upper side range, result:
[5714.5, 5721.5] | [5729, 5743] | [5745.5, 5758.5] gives 0.06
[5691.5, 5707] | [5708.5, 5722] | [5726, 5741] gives 0.24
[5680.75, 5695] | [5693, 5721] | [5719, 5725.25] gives 1.13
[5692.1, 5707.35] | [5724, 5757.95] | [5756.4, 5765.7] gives -0.58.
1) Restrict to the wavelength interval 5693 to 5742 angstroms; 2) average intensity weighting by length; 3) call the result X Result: 4.22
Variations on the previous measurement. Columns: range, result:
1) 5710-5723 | 4.26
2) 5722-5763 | 4.35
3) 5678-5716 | 4.05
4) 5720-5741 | 4.36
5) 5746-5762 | 4.33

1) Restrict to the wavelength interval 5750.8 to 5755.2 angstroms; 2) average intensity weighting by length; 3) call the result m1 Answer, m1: 4.42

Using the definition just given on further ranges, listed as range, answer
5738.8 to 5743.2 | 4.45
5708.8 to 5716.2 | 3.89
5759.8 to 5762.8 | 4.07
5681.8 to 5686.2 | 4.06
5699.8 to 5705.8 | 4.1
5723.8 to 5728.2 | 4.2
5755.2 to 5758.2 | 4.4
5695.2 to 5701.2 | 4.06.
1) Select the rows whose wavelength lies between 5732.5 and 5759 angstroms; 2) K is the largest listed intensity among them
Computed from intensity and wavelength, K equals 4.75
